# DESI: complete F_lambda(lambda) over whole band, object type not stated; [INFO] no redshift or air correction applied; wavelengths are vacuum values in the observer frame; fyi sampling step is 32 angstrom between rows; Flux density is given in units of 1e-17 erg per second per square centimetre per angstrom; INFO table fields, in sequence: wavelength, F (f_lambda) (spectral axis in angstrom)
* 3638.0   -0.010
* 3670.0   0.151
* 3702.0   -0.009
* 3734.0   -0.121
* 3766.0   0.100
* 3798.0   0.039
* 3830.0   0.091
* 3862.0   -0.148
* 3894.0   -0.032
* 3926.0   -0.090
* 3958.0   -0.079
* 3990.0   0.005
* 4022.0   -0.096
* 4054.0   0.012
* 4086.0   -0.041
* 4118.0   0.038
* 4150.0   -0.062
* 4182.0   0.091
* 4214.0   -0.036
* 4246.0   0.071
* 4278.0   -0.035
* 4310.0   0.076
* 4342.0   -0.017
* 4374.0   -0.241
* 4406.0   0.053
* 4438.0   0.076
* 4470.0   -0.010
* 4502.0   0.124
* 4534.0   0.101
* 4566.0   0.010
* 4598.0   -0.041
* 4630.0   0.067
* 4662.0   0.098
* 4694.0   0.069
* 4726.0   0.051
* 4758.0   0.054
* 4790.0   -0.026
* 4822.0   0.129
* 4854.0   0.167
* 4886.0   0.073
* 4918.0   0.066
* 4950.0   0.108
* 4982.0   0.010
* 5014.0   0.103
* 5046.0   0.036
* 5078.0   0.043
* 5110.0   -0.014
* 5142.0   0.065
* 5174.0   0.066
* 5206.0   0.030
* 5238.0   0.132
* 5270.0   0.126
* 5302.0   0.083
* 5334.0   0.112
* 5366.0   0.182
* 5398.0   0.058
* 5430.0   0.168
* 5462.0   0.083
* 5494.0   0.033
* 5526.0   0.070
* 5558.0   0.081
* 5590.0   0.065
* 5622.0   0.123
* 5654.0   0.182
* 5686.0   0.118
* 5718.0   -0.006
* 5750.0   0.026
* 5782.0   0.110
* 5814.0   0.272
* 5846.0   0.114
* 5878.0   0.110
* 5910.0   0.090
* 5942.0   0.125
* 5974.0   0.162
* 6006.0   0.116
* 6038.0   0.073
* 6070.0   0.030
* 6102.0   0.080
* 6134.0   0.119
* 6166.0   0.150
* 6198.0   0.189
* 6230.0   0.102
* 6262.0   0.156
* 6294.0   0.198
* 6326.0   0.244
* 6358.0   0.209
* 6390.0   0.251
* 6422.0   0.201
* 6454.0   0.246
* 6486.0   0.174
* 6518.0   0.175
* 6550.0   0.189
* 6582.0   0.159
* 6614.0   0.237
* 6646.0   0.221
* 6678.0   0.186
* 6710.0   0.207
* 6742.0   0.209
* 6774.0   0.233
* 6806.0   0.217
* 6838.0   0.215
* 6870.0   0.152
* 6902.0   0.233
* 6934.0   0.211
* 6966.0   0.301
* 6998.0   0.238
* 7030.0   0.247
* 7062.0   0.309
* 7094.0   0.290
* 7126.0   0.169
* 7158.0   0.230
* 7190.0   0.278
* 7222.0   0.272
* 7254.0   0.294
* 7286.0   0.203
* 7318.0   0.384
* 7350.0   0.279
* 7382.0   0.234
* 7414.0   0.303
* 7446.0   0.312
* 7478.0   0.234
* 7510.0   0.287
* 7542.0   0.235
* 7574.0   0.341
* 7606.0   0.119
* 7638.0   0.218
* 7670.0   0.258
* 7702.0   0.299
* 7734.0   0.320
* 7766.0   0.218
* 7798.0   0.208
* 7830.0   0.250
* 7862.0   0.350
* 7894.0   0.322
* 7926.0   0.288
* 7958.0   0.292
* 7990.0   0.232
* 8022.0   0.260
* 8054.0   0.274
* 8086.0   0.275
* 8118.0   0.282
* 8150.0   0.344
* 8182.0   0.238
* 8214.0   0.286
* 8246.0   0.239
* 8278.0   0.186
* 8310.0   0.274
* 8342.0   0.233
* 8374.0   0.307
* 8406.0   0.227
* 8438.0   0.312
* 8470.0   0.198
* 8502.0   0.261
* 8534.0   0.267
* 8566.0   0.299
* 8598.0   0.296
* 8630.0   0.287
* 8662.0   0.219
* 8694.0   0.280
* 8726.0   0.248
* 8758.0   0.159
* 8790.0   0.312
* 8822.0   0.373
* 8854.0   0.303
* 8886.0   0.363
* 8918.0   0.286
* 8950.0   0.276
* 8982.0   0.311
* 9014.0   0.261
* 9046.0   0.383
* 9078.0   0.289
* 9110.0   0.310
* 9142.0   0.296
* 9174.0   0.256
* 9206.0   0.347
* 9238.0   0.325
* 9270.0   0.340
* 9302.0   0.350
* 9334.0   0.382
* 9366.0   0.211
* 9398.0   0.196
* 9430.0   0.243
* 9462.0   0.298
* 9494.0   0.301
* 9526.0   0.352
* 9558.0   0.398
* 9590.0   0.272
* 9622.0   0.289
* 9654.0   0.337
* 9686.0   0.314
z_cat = 0.596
